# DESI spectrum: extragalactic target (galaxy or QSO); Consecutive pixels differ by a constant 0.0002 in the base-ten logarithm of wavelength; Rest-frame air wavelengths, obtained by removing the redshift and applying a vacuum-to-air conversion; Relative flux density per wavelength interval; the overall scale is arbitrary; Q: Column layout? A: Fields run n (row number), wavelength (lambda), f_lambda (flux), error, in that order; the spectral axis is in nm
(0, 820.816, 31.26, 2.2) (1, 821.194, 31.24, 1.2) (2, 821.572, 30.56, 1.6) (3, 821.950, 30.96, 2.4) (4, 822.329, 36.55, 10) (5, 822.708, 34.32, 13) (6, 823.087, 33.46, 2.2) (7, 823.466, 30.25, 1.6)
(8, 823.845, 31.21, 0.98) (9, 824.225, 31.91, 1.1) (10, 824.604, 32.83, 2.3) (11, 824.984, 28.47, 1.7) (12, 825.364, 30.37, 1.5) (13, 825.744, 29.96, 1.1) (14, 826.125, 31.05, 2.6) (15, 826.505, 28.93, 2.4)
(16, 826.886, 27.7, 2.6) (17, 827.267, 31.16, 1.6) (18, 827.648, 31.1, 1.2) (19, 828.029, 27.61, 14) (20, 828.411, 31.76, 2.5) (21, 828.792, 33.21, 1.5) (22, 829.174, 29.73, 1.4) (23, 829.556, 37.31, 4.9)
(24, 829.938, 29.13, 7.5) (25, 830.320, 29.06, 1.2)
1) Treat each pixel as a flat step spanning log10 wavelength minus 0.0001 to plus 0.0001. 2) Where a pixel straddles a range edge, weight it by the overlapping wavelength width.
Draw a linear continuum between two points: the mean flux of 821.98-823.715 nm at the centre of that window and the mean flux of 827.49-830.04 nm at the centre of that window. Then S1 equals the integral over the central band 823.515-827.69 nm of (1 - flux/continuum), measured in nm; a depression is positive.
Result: 0.27 nm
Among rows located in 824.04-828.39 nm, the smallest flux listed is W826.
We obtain 27.61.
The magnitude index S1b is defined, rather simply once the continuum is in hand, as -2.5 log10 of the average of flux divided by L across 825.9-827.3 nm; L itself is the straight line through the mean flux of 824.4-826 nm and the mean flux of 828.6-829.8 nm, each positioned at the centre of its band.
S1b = 0.067 mag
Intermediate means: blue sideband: 30.4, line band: 29.5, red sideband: 33.2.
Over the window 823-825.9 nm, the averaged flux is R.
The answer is 31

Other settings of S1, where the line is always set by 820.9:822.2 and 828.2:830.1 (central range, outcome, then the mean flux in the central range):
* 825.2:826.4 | 0.05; 30.4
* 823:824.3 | 0.00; 31.5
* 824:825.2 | 0.02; 31.1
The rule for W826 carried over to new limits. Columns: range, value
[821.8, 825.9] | 28.47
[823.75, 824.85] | 31.21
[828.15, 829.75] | 29.73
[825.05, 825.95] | 29.96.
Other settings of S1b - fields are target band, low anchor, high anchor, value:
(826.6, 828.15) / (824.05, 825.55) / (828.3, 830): 0.09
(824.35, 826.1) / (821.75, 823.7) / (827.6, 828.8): 0.05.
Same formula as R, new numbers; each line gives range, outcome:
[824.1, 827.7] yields 30.3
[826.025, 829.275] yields 30.2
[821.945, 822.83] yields 34.5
